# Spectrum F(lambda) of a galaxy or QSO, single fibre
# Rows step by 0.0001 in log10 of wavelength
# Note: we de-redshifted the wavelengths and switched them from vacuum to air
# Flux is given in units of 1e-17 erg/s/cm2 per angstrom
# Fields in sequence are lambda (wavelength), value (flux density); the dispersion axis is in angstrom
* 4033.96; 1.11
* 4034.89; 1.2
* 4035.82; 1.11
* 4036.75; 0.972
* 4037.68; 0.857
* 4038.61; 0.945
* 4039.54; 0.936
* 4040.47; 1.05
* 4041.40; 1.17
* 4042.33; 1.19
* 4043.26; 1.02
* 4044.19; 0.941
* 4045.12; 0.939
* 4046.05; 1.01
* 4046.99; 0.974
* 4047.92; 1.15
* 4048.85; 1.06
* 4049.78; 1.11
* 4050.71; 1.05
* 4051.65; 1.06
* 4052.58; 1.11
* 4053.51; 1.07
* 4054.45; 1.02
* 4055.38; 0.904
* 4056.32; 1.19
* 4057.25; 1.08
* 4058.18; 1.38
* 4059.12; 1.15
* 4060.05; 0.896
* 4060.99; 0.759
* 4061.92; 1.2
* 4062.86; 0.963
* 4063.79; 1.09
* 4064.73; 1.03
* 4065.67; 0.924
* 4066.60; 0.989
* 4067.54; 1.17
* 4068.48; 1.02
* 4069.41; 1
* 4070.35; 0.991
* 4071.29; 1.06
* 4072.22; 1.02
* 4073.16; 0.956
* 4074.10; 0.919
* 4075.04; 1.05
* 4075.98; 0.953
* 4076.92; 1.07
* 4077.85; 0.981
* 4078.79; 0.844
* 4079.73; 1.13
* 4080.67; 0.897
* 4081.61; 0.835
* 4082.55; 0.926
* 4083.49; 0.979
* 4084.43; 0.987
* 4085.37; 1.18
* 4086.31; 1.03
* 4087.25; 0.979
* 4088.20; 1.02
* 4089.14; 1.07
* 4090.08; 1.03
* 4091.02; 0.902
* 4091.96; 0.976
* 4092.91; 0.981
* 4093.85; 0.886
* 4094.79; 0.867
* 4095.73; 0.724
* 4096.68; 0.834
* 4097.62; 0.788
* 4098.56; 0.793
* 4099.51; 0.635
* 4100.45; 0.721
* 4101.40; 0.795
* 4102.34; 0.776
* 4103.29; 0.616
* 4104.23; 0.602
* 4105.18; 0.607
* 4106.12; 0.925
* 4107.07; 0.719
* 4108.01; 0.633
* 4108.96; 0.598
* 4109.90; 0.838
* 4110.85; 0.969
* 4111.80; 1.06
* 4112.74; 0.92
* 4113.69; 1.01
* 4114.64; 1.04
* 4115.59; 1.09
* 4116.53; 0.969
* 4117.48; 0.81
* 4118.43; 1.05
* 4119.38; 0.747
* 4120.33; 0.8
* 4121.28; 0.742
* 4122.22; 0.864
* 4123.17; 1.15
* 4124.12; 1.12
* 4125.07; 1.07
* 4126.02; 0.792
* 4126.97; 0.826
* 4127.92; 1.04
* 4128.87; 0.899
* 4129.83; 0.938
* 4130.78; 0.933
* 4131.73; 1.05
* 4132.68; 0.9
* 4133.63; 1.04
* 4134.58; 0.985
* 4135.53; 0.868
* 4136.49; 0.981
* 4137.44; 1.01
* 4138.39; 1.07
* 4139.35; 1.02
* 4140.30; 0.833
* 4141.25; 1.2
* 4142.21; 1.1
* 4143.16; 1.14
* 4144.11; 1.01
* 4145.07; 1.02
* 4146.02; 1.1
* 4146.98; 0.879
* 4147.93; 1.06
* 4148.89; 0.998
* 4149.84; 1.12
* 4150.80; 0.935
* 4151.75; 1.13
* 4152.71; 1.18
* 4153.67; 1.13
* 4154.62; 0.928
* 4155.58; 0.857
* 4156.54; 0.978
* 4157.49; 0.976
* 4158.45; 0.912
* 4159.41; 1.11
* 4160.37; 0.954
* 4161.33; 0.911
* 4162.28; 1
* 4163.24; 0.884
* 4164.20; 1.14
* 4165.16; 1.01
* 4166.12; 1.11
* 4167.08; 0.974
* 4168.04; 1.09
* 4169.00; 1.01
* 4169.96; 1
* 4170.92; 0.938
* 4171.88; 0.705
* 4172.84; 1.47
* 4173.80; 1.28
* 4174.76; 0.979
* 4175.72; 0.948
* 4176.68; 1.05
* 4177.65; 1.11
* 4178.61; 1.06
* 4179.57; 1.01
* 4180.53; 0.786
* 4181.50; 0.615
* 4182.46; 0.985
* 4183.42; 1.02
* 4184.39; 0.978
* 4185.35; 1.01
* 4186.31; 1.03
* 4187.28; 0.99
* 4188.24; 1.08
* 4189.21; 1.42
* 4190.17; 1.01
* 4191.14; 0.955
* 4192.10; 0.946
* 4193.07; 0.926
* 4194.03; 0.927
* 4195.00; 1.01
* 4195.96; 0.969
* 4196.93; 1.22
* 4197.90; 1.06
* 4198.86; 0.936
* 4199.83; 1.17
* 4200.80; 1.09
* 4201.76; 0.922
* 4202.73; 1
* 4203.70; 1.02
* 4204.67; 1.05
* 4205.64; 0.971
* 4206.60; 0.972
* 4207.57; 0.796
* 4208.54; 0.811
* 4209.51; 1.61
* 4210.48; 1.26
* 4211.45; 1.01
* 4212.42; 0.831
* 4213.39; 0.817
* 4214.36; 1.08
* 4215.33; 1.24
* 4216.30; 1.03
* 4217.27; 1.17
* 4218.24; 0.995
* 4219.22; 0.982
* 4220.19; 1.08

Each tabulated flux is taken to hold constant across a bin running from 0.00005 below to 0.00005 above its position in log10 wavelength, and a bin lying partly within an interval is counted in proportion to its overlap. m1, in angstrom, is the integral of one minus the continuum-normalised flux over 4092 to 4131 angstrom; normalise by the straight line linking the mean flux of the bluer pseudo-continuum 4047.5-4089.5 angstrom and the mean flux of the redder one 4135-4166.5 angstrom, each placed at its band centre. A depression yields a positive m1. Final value 6.2 angstrom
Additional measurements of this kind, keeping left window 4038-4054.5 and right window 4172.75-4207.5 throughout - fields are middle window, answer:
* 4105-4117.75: 1.91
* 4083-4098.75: 1.38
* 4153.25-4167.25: 0.45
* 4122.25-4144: 0.70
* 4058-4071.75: 0.08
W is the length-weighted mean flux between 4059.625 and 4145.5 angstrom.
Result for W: 0.936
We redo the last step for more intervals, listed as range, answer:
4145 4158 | 1.02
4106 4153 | 0.963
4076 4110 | 0.867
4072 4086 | 0.982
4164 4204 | 1.02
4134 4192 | 1.02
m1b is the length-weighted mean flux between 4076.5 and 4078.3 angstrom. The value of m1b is 1.03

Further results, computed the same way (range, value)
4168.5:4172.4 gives 0.92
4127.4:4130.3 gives 0.954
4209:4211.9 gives 1.29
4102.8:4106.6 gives 0.687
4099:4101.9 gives 0.718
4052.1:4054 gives 1.09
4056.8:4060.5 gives 1.13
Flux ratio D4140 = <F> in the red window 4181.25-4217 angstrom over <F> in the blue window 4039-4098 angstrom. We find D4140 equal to 1.02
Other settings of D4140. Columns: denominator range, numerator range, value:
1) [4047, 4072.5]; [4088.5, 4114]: 0.78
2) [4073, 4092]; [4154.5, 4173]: 1.00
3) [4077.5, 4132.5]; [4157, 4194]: 1.13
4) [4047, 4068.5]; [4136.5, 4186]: 0.96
